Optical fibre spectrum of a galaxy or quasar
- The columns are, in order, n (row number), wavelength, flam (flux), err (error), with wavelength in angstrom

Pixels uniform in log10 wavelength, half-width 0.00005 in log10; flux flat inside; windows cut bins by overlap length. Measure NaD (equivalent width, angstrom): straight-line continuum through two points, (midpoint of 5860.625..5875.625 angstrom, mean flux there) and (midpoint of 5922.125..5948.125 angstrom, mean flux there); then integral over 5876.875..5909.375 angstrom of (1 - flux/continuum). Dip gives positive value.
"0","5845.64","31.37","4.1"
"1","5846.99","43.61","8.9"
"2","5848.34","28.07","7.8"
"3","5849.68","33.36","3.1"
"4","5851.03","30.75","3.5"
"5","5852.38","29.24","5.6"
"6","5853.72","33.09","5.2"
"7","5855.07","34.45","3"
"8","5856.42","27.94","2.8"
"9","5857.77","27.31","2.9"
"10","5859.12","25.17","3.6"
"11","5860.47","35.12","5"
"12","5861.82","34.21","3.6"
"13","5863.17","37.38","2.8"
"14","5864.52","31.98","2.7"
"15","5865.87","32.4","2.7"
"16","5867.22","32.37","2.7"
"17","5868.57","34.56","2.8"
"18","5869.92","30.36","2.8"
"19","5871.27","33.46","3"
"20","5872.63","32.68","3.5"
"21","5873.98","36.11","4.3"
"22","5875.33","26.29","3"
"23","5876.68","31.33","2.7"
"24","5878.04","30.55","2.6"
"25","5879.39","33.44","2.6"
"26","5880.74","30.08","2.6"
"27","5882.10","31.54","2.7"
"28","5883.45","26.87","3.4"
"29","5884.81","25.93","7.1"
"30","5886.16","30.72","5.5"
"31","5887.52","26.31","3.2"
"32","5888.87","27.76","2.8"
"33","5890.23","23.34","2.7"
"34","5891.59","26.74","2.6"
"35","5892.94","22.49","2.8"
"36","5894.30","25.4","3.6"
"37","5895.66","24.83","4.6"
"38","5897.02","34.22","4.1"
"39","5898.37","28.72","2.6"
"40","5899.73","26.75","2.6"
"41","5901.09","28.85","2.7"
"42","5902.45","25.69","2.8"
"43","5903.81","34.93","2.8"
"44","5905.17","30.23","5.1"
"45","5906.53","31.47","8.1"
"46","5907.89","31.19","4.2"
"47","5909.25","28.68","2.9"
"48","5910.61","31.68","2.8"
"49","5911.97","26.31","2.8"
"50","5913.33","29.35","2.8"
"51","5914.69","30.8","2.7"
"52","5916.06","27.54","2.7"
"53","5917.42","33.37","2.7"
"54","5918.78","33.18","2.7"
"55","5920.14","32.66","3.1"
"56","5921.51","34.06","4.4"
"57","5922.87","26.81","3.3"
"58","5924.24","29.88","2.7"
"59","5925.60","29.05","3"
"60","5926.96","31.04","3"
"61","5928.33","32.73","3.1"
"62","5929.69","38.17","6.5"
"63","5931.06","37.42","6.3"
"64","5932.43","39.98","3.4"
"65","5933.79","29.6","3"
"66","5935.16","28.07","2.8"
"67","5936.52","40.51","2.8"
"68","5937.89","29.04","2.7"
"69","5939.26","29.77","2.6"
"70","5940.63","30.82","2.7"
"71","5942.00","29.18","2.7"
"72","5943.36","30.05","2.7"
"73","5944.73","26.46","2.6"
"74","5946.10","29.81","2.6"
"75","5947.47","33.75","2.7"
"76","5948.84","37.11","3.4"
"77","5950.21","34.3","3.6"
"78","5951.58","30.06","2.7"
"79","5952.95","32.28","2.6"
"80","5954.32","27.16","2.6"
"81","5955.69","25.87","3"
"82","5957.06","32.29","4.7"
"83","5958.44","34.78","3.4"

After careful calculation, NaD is 3.9 angstrom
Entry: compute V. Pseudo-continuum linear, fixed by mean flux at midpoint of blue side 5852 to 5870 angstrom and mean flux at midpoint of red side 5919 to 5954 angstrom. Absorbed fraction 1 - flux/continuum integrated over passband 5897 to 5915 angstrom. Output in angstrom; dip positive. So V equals 1.3 angstrom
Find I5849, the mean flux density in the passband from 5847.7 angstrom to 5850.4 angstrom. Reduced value 30.8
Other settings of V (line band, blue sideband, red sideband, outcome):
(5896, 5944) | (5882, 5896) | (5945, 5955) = -3.33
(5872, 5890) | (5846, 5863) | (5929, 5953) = 1.33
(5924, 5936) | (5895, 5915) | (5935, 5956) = -1.03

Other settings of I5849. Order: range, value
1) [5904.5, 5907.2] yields 30.8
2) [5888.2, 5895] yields 25.1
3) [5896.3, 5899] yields 31.5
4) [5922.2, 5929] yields 29.9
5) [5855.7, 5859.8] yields 26.9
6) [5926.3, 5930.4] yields 34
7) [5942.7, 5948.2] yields 30.1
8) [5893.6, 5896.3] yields 25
